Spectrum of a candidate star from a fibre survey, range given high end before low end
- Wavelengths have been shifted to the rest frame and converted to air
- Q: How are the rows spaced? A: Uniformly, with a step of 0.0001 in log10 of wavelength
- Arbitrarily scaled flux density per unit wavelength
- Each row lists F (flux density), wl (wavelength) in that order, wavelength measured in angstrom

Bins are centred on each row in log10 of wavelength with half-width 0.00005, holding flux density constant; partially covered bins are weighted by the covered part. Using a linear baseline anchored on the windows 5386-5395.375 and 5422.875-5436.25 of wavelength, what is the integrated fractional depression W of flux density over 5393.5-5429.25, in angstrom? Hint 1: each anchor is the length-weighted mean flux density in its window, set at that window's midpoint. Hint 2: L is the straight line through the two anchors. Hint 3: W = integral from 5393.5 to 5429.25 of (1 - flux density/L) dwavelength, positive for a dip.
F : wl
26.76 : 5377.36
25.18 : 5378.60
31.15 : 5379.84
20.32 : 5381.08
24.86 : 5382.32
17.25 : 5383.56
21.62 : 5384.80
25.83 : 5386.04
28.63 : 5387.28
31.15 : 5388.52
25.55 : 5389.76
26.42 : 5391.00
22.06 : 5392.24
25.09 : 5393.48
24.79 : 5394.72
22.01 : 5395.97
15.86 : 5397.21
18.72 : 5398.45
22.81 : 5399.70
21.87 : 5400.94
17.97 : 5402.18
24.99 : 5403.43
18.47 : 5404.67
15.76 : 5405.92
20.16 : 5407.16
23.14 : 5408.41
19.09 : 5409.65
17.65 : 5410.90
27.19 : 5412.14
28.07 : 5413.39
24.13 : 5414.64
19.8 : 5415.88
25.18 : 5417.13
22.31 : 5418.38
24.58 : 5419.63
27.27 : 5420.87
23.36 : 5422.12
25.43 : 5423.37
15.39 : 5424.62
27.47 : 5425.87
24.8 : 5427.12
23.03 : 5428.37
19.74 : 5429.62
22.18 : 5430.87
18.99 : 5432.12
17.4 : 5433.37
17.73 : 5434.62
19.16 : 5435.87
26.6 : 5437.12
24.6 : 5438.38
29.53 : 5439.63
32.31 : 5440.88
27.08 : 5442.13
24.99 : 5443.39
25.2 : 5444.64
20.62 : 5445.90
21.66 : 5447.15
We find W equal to 1.6 angstrom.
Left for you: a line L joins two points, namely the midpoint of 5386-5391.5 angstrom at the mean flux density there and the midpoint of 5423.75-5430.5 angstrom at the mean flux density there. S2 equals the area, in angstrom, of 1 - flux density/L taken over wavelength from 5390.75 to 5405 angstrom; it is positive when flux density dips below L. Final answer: 2.6 angstrom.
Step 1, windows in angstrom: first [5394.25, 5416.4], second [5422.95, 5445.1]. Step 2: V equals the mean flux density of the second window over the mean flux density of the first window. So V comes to 1.10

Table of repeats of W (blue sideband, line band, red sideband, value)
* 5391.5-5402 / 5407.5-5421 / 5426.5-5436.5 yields -1.5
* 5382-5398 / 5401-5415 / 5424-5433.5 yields 0.7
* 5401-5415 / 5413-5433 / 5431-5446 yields -0.5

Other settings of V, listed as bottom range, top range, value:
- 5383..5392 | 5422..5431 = 0.90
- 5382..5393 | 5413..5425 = 0.95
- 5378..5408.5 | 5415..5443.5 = 1.02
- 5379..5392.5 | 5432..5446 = 0.96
